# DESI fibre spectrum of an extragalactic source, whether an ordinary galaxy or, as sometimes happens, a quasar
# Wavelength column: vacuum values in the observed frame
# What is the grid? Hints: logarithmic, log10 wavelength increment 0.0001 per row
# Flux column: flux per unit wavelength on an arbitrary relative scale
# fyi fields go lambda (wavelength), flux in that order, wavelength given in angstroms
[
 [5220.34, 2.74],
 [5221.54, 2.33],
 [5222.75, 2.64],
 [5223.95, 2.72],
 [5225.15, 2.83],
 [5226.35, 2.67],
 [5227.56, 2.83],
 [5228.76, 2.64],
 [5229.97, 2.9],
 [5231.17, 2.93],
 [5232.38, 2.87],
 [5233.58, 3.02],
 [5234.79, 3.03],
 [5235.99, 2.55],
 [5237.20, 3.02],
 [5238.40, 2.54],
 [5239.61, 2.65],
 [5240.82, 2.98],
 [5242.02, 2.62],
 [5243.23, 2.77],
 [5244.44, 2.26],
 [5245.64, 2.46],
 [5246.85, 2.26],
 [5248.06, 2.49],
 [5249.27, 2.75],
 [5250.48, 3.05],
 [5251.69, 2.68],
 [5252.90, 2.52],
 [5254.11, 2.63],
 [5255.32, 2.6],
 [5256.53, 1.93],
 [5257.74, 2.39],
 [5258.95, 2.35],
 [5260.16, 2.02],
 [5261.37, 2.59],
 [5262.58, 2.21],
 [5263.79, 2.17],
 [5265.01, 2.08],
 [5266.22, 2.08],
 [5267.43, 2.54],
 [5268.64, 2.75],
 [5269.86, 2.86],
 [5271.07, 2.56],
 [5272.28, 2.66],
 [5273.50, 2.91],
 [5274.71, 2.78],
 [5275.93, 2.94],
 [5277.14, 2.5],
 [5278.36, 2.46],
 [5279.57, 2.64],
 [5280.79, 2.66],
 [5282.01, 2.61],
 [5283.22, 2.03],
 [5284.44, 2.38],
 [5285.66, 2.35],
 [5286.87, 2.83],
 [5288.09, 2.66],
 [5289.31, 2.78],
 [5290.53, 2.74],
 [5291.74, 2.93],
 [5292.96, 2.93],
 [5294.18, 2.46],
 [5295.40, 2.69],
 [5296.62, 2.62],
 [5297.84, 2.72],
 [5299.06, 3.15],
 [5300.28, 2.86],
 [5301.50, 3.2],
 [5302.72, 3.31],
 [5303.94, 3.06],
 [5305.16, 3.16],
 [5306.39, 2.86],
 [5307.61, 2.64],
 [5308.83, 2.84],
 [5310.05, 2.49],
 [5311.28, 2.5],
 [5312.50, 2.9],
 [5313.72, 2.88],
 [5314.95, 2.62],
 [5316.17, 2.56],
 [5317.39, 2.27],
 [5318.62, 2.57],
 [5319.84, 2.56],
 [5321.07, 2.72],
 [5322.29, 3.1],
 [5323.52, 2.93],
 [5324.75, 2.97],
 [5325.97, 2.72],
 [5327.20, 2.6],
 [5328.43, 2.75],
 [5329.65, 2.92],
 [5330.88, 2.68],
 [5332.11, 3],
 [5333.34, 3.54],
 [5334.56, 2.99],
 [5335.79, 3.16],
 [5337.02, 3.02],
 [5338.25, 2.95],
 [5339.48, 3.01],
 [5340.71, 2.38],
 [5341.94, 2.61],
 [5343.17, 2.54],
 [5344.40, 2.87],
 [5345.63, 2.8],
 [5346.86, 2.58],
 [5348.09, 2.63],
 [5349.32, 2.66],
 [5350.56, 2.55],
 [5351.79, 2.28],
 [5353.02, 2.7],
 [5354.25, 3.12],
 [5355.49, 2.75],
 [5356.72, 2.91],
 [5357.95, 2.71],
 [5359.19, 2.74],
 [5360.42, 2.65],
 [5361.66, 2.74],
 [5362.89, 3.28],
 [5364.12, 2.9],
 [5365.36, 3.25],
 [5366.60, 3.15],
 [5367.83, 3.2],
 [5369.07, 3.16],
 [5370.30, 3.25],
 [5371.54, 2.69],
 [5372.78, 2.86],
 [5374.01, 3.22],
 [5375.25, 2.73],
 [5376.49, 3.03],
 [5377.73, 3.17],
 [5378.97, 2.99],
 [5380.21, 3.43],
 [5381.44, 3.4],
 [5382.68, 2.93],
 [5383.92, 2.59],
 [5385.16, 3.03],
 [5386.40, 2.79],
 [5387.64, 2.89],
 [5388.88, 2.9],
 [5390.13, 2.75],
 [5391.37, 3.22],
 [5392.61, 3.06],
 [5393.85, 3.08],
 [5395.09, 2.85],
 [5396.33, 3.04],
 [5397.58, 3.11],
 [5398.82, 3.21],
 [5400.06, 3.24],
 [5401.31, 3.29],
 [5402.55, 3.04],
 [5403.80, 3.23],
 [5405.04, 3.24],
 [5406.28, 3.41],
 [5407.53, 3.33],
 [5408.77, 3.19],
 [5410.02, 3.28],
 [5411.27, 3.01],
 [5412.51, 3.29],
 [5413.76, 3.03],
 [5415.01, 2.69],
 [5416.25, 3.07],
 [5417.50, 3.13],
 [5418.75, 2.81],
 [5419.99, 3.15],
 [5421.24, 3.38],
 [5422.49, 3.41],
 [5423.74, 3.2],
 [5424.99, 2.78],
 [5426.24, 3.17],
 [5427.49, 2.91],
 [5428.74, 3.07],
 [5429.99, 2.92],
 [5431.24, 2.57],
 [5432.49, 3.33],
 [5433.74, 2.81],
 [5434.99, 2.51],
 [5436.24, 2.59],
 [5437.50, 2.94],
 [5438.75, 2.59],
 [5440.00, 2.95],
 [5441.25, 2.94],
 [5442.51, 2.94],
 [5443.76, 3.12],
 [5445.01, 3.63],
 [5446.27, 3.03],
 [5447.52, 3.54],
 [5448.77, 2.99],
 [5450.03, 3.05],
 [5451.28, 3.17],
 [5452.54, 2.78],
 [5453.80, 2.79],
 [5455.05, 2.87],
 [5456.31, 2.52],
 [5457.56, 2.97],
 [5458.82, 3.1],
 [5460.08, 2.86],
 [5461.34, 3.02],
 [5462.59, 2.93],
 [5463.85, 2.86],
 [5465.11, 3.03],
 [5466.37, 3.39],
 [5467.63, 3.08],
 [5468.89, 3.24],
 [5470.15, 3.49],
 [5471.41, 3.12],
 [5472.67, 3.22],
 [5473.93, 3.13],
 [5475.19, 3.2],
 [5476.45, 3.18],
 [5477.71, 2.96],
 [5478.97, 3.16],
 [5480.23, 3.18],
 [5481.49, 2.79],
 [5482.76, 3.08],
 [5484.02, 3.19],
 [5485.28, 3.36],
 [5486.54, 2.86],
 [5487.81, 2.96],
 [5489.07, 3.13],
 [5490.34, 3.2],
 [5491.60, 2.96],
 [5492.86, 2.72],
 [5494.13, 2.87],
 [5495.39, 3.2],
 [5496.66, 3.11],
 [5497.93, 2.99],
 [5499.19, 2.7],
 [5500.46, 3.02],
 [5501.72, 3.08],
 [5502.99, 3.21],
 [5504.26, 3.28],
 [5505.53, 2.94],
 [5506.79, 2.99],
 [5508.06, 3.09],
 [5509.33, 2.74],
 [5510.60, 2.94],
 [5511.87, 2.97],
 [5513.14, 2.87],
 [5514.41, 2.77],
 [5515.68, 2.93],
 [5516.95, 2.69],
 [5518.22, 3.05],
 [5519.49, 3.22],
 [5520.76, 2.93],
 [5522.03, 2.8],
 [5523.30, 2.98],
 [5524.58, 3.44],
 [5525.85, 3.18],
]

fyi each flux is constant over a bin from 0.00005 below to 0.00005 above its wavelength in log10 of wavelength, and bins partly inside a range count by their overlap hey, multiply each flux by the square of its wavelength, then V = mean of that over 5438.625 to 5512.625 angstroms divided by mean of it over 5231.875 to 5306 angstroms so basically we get 1.24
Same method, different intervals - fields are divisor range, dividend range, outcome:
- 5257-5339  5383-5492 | 1.19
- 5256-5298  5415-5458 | 1.25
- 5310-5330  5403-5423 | 1.21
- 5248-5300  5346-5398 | 1.18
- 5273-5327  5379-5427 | 1.17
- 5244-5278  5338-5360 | 1.12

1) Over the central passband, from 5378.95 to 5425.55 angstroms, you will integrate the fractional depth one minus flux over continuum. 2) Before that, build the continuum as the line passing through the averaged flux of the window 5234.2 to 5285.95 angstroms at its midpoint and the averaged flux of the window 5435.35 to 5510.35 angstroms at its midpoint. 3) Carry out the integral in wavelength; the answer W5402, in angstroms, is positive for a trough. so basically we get -3.6 angstroms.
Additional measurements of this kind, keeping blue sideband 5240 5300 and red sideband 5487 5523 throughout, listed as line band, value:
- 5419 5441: -0.8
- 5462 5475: -1.1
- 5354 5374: -1.7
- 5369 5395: -2.2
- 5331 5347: -1.1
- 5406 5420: -1.4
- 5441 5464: -1.0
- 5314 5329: -0.2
